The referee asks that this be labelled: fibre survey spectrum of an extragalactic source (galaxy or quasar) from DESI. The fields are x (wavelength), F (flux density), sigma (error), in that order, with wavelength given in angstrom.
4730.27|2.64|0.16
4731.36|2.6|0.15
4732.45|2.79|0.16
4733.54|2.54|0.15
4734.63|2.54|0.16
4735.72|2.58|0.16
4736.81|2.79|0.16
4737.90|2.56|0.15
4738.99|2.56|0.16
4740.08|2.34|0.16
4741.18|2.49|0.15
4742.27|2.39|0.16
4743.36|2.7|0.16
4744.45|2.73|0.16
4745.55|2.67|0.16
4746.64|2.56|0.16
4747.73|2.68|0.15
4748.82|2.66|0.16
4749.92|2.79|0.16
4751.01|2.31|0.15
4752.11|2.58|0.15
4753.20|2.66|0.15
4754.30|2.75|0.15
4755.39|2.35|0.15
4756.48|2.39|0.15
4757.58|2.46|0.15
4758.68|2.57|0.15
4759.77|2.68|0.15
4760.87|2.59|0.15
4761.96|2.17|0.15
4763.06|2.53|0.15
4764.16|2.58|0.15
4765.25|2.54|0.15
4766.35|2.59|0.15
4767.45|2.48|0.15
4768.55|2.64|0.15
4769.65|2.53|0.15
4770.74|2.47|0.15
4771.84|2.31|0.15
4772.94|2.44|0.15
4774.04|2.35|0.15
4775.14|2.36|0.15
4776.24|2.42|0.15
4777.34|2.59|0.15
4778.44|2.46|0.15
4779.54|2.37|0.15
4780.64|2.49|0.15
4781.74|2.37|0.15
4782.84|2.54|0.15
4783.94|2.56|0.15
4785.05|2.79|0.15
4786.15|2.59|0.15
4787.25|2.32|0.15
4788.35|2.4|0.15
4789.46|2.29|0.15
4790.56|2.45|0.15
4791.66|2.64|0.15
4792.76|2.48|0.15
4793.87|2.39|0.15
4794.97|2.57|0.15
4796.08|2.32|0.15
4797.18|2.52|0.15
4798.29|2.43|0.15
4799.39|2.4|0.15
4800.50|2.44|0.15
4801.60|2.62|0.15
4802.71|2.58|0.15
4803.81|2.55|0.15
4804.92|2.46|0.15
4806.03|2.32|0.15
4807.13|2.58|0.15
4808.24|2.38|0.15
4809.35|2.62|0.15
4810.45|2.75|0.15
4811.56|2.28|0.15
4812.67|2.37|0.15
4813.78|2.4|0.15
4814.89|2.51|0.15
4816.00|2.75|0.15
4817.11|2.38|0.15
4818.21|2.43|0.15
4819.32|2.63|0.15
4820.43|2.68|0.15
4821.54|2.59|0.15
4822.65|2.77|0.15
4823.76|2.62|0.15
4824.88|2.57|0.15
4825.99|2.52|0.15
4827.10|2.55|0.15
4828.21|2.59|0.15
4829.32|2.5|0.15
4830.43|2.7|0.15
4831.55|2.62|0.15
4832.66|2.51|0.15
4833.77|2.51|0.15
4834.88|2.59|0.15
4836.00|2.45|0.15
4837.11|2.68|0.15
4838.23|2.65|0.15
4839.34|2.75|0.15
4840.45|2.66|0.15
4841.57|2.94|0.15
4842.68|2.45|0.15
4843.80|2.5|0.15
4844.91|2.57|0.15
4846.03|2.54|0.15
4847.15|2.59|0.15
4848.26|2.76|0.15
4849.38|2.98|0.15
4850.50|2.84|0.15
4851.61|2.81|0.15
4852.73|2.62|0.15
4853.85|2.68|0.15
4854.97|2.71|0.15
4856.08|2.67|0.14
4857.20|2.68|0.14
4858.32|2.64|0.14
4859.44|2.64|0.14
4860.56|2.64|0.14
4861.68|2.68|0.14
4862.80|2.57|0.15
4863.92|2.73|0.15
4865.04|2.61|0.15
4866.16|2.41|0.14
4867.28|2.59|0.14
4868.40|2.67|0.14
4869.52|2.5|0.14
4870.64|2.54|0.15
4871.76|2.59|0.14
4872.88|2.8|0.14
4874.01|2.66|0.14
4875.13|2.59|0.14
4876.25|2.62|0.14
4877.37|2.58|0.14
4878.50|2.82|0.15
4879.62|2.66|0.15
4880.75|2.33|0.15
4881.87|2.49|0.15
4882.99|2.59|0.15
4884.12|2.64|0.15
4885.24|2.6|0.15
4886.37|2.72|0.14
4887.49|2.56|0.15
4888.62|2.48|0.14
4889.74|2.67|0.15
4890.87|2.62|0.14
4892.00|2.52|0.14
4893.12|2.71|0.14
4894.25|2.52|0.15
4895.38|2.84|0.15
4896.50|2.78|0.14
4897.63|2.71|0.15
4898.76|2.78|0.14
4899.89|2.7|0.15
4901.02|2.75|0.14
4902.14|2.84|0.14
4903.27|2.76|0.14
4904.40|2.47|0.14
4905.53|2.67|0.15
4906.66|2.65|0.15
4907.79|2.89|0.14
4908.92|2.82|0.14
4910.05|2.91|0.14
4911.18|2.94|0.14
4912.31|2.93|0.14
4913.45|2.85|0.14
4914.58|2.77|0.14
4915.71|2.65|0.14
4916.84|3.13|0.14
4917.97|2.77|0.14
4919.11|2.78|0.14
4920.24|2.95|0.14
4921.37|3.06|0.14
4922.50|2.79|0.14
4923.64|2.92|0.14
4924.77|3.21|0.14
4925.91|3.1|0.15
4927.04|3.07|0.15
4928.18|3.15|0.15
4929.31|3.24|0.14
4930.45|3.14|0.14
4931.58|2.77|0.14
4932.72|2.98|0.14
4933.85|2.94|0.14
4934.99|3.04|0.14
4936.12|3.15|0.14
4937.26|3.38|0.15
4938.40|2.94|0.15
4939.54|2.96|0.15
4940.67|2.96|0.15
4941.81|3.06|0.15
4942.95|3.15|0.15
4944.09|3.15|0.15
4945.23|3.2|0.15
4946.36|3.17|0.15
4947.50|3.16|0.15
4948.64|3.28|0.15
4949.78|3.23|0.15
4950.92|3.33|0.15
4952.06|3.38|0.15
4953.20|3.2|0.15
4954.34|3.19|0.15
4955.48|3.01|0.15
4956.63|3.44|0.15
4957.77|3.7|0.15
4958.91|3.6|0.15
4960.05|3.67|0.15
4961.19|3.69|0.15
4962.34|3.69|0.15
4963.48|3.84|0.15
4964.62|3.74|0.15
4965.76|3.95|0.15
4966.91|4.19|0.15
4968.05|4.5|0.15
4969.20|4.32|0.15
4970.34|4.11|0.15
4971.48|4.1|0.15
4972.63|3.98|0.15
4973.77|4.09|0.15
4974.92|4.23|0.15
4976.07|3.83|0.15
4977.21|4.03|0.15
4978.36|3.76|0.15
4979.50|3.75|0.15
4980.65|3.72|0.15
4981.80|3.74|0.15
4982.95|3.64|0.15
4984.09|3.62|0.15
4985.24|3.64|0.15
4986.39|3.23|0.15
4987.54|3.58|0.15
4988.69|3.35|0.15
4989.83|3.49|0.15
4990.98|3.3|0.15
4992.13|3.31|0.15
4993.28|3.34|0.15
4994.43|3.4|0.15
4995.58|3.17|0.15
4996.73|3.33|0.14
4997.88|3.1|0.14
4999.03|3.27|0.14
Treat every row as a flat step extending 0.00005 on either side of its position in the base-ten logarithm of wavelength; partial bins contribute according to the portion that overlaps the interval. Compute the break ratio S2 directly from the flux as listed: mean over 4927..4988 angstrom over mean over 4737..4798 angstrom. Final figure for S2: 1.4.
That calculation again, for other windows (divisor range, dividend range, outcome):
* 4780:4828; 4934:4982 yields 1.42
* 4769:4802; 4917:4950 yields 1.24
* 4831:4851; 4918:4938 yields 1.15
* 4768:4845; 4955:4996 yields 1.47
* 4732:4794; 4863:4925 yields 1.07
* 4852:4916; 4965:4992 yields 1.43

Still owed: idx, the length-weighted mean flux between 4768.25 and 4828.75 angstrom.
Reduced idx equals 2.5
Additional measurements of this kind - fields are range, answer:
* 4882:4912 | 2.7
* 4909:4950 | 3.02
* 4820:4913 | 2.65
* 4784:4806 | 2.48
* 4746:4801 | 2.5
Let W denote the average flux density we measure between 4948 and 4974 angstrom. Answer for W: 3.7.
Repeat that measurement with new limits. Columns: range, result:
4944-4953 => 3.24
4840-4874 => 2.65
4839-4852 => 2.7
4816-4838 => 2.58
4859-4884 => 2.61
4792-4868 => 2.58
